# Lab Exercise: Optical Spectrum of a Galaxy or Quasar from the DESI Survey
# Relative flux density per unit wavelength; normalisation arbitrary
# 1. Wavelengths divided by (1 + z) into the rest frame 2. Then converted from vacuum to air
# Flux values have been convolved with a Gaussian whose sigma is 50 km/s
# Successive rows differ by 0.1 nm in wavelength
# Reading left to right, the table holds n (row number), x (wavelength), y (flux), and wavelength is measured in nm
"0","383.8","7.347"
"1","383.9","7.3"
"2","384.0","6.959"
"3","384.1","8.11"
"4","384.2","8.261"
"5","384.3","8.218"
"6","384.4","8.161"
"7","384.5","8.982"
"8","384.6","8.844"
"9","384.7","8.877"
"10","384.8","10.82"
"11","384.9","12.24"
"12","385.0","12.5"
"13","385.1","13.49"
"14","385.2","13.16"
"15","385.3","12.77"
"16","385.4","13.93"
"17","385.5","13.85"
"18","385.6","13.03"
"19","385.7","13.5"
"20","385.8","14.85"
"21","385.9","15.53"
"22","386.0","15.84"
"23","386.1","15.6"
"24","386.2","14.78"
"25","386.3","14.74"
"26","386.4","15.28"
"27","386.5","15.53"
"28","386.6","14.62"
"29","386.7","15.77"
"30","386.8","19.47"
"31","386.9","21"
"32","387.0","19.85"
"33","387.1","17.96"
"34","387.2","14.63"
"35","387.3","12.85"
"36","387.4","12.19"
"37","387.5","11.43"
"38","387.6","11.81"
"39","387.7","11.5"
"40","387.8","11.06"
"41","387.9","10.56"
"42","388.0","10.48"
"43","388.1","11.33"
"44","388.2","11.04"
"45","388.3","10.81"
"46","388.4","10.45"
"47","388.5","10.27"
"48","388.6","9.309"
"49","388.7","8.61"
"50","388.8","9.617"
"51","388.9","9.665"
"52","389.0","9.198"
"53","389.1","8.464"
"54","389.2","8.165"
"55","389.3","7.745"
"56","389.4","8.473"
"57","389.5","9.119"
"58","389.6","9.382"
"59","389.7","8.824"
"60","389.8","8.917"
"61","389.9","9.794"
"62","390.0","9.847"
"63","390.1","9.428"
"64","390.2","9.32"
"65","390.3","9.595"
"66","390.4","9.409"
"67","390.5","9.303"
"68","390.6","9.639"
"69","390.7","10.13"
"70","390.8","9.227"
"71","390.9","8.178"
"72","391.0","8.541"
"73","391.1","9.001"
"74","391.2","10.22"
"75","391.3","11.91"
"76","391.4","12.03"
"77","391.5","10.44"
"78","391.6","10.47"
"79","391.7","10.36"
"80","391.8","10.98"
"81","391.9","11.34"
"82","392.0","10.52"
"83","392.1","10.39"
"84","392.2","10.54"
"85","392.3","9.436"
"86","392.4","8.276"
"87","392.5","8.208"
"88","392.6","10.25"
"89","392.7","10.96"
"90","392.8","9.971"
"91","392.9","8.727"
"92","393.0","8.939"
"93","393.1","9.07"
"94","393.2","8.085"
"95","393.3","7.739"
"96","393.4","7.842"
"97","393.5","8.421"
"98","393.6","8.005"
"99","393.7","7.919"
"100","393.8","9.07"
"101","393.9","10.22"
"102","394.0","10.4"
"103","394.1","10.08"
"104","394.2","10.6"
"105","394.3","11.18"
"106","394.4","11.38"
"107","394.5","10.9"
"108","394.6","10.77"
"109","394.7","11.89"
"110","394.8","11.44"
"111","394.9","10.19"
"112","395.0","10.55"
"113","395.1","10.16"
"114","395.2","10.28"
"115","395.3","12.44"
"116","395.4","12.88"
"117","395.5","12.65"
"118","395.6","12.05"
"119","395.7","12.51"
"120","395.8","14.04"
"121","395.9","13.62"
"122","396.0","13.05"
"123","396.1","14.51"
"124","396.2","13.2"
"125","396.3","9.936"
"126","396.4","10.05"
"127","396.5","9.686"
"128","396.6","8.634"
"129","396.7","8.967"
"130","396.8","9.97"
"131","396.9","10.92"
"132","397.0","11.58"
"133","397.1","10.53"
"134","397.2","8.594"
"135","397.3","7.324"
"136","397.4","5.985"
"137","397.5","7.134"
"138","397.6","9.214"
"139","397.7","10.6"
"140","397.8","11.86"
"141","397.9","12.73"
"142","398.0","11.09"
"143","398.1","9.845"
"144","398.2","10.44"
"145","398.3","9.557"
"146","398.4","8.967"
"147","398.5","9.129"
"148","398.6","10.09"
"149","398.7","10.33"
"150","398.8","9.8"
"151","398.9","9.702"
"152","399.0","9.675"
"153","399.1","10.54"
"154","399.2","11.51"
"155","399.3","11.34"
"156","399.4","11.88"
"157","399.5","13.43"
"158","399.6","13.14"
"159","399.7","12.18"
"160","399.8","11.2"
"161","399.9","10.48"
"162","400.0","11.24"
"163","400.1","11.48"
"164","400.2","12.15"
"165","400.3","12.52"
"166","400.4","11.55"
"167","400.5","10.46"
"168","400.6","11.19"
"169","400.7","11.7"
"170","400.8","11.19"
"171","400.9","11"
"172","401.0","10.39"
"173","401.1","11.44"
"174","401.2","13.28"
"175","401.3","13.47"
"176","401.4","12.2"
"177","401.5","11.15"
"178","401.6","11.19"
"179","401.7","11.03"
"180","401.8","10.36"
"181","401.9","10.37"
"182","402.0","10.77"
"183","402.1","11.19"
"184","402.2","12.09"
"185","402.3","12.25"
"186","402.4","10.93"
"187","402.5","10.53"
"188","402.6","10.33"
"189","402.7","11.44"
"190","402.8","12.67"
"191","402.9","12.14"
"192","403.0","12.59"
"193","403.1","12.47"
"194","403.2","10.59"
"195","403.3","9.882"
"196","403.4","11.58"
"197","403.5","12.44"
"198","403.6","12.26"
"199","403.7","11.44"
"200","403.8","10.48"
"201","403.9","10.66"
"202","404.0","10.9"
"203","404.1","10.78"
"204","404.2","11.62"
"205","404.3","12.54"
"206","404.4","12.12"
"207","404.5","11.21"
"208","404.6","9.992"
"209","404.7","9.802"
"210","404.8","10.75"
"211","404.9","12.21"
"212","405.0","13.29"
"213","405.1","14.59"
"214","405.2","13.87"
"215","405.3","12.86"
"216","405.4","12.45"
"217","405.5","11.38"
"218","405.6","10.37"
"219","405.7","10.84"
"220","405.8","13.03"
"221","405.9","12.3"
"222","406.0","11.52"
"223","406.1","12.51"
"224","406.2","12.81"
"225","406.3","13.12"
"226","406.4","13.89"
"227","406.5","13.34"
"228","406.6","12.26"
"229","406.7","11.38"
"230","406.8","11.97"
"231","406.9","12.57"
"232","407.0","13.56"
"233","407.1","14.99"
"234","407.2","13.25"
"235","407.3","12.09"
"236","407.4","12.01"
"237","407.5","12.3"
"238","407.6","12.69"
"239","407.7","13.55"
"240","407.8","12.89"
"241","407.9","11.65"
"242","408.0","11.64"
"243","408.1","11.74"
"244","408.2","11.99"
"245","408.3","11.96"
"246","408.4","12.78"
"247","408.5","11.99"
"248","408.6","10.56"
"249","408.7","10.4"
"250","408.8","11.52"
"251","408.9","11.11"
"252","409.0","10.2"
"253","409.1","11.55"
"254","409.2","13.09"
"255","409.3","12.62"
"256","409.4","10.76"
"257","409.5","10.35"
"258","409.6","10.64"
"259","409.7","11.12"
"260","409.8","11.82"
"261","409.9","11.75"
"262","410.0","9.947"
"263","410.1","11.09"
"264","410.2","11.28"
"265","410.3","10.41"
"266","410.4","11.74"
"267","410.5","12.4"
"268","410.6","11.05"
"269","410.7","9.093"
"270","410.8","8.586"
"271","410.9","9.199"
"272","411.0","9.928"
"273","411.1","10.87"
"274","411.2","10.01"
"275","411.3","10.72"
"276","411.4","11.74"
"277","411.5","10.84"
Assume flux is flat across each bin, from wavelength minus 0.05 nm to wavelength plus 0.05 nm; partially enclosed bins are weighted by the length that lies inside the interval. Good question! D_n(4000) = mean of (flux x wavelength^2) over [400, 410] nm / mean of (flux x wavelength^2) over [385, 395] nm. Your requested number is 1.14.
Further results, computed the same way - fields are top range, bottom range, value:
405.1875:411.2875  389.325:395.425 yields 1.29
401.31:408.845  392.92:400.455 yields 1.17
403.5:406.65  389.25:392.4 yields 1.32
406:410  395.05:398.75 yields 1.20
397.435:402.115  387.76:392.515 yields 1.18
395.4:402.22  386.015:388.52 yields 0.84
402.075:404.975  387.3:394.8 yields 1.23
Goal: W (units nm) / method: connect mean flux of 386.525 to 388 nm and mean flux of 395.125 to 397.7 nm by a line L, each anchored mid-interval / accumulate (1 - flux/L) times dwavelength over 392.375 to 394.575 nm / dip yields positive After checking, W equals 0.47 nm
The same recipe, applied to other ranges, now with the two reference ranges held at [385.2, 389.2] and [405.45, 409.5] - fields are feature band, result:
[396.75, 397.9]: 0.277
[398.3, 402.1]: 0.402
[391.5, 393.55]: 0.526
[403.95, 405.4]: 0.041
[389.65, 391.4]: 0.457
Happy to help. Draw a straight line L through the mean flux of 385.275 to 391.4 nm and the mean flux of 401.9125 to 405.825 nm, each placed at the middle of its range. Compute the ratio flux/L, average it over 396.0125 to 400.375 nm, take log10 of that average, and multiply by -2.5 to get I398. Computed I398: 0.11 mag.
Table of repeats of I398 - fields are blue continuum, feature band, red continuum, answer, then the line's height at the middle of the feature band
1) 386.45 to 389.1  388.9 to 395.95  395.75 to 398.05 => 0.16 mag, 11.6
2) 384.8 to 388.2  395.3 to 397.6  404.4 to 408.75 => 0.21 mag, 13.2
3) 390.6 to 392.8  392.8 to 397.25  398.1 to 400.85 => -0.01 mag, 10.4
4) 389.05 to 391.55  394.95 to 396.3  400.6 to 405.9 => -0.20 mag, 10.3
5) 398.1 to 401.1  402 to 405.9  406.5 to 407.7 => 0.03 mag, 12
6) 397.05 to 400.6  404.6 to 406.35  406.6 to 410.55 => -0.07 mag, 11.4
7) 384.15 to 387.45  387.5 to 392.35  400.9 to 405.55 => 0.31 mag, 13.2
